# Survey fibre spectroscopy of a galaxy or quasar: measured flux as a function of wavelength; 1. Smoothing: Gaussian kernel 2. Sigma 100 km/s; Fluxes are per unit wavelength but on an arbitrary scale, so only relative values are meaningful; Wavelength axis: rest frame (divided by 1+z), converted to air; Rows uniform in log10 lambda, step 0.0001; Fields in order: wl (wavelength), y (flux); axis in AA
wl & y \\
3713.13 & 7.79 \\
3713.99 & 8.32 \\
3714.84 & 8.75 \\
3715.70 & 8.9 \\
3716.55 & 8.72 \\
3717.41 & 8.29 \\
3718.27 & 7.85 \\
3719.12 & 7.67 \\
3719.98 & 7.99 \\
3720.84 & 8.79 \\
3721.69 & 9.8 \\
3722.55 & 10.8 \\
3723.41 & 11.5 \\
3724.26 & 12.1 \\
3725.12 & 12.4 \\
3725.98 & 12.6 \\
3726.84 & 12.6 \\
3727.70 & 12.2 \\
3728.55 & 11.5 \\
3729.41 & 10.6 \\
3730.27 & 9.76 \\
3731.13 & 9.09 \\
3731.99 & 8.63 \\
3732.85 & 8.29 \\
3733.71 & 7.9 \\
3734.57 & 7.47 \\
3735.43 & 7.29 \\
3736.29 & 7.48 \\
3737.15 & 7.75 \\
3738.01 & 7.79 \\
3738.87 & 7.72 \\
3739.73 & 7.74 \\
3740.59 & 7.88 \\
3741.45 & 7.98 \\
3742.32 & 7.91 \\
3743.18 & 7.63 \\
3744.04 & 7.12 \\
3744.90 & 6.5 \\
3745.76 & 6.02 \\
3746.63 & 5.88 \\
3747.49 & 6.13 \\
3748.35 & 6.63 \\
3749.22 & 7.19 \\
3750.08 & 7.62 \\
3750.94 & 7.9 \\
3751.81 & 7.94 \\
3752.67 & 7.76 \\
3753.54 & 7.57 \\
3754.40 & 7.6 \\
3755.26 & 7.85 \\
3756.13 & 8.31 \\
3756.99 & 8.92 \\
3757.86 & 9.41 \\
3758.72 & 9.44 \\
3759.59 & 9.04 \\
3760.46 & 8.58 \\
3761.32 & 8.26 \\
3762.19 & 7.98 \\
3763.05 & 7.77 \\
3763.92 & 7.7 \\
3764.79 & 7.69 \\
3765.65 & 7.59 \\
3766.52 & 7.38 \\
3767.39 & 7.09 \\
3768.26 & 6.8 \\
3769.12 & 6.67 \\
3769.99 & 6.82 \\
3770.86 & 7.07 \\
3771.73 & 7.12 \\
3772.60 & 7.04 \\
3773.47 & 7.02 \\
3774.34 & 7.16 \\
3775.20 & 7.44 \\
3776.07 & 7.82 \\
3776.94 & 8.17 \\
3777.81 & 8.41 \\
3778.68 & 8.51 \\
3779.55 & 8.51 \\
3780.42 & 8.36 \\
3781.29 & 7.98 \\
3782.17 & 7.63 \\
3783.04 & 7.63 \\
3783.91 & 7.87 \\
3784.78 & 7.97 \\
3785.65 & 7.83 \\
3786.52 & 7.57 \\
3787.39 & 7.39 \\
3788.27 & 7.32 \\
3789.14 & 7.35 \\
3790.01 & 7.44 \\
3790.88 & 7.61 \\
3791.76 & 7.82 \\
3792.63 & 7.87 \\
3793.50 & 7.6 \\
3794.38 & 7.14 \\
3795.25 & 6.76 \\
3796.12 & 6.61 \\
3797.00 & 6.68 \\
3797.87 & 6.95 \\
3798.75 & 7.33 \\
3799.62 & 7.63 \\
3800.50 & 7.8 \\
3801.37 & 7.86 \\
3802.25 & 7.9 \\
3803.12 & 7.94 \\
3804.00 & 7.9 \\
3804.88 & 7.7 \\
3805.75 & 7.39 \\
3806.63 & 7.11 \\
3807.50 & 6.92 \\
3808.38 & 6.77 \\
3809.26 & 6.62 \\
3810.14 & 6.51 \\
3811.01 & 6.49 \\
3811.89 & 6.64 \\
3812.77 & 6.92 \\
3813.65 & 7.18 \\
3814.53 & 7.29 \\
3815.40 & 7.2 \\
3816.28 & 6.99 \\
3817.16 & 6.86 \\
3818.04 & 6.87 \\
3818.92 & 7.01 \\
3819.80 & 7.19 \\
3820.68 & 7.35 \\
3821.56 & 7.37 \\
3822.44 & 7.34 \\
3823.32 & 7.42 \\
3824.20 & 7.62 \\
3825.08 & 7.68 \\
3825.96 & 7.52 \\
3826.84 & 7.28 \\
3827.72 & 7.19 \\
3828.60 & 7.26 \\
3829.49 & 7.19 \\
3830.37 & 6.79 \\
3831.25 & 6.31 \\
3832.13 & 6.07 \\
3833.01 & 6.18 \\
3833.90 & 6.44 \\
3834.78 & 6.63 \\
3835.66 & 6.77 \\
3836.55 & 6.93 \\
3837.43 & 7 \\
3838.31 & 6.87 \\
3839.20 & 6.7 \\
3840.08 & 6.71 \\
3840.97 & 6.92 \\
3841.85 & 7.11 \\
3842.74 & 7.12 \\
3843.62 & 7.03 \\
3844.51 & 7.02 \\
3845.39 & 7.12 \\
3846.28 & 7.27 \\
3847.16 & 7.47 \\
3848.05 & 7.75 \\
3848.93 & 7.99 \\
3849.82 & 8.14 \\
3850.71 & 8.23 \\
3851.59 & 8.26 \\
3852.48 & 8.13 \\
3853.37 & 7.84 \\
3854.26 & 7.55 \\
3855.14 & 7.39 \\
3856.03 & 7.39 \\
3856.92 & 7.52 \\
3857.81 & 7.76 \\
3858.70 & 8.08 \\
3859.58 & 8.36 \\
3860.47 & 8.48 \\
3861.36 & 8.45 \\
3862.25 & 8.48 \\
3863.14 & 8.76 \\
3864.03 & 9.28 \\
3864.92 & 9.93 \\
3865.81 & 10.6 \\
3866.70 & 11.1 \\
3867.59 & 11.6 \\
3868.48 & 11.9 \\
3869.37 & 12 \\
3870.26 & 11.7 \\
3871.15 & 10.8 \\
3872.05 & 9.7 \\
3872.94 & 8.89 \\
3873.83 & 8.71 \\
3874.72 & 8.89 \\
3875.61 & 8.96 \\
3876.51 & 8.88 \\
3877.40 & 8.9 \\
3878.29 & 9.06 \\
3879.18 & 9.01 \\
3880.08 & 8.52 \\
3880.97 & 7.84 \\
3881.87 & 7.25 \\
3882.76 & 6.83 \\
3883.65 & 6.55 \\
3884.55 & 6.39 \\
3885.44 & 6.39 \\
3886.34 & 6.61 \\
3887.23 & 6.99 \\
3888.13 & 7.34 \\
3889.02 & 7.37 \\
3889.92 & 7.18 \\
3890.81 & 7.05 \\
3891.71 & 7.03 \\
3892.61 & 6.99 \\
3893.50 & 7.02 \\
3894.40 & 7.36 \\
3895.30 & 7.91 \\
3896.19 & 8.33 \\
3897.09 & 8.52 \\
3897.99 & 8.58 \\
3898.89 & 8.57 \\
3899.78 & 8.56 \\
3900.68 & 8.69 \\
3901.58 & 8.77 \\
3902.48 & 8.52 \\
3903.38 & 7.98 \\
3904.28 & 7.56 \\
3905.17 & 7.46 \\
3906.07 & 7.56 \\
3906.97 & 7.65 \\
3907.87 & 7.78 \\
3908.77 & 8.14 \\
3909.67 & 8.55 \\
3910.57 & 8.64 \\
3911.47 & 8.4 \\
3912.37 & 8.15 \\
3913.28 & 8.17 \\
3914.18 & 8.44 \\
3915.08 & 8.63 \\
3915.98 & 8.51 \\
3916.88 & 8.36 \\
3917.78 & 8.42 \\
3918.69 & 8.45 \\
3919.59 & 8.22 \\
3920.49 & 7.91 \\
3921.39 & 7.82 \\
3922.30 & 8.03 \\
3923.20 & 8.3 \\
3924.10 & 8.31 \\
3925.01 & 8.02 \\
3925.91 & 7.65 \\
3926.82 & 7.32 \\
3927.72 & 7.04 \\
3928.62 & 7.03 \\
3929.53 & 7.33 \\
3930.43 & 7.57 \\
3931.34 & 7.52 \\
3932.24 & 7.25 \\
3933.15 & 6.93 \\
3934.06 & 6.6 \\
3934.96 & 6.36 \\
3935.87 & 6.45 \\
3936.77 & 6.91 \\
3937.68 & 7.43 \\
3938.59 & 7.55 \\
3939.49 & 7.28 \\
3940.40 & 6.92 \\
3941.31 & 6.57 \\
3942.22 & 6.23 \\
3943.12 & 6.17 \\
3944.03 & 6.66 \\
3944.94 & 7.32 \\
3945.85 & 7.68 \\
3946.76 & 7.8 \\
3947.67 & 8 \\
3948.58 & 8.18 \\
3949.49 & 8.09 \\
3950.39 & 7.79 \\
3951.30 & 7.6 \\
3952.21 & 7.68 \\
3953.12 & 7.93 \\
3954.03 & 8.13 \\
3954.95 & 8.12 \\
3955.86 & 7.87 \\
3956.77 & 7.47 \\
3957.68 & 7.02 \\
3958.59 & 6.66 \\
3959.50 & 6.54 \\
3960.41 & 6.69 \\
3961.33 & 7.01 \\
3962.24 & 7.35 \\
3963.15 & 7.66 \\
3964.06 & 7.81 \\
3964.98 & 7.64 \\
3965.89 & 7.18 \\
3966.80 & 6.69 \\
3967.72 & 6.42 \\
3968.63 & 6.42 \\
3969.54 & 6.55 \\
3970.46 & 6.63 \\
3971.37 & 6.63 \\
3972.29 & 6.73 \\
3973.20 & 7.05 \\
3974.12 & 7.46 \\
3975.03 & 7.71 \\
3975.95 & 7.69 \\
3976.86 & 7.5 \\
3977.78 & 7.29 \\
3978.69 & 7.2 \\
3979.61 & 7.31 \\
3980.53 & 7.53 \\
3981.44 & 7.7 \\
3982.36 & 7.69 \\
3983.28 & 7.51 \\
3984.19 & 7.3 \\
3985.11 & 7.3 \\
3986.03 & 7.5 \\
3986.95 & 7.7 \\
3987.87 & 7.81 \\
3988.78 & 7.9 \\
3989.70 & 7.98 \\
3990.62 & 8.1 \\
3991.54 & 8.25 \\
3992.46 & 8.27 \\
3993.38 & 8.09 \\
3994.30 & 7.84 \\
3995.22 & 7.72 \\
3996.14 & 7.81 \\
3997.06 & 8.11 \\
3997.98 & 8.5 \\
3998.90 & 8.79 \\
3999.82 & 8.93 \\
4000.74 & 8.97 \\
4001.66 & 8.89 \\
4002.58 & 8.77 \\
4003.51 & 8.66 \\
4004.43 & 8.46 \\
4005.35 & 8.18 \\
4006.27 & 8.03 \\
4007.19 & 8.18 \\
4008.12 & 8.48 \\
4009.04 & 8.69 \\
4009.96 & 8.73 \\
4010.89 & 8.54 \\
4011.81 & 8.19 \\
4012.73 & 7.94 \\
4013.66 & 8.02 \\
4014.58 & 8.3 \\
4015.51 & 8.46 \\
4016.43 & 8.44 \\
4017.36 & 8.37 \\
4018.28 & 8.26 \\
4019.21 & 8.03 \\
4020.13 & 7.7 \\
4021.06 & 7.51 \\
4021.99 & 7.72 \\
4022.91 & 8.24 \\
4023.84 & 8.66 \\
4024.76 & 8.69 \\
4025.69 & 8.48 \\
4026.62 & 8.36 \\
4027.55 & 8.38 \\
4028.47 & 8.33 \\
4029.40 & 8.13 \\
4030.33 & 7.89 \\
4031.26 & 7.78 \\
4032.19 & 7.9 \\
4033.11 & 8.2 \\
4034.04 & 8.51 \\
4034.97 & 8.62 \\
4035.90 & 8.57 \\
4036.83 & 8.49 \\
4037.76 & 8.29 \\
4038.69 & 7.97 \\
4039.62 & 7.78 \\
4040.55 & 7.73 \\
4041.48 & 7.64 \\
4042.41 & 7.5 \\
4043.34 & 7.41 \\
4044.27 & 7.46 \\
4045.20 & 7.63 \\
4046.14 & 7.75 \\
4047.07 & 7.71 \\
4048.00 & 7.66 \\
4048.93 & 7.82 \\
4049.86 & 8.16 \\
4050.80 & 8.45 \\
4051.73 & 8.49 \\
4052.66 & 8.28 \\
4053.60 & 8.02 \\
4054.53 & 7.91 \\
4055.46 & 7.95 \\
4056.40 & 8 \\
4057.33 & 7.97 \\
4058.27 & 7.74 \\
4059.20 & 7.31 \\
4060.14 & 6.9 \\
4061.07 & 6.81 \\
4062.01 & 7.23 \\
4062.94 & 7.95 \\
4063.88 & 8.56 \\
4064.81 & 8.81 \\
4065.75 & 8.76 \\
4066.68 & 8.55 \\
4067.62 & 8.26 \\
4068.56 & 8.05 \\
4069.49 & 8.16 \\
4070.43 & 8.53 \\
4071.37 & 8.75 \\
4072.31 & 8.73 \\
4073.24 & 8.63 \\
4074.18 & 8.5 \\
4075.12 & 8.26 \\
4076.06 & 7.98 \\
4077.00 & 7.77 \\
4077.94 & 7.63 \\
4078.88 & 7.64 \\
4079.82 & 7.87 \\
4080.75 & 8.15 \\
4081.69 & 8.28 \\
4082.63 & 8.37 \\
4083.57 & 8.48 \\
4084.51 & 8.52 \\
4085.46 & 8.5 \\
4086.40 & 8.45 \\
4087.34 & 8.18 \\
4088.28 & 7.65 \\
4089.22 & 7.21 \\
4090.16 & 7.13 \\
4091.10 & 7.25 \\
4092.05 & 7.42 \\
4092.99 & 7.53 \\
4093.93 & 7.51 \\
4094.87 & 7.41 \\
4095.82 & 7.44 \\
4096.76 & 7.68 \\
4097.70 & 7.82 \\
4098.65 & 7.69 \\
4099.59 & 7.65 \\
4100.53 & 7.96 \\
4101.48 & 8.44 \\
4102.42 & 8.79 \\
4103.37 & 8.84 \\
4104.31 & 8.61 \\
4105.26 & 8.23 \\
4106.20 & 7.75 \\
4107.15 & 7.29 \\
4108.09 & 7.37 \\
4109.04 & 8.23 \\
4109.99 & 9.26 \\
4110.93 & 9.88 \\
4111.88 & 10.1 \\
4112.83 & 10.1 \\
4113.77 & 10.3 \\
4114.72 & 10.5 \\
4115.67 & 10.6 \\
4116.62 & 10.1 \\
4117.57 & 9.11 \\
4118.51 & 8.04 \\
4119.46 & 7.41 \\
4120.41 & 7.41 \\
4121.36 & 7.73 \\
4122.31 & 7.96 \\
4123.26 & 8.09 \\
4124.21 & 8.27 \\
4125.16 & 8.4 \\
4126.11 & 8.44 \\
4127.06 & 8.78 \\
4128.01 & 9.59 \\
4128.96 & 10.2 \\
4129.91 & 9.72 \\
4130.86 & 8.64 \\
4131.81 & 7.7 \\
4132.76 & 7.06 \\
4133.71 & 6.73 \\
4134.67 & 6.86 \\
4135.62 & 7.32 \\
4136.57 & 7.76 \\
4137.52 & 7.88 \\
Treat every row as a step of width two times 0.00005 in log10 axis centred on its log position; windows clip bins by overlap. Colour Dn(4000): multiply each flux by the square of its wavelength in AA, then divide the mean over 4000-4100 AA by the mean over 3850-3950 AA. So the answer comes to 1.08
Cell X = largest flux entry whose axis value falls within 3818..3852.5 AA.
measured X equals 8.26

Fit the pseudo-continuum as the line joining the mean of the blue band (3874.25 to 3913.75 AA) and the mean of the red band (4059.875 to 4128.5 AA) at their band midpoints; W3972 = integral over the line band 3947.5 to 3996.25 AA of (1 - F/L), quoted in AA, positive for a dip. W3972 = 3.5 AA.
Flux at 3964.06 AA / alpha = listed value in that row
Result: 7.81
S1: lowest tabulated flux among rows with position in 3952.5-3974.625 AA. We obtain 6.42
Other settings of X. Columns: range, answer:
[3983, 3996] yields 8.27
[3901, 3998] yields 8.77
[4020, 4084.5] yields 8.81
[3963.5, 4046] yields 8.97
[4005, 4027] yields 8.73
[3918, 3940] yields 8.45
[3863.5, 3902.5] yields 12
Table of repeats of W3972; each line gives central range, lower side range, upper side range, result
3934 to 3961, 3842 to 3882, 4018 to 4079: 3.6 AA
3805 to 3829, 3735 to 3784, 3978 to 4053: 2.0 AA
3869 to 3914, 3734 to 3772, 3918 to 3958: -4.0 AA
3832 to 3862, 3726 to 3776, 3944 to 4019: 1.9 AA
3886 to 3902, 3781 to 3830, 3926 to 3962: -1.0 AA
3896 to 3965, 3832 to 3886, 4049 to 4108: 3.6 AA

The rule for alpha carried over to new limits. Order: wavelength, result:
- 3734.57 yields 7.47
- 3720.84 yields 8.79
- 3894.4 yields 7.36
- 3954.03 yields 8.13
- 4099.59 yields 7.65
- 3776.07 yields 7.82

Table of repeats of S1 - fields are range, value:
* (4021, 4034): 7.51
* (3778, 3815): 6.49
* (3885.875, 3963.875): 6.17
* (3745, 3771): 5.88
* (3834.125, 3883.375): 6.63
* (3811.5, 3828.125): 6.64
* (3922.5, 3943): 6.23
